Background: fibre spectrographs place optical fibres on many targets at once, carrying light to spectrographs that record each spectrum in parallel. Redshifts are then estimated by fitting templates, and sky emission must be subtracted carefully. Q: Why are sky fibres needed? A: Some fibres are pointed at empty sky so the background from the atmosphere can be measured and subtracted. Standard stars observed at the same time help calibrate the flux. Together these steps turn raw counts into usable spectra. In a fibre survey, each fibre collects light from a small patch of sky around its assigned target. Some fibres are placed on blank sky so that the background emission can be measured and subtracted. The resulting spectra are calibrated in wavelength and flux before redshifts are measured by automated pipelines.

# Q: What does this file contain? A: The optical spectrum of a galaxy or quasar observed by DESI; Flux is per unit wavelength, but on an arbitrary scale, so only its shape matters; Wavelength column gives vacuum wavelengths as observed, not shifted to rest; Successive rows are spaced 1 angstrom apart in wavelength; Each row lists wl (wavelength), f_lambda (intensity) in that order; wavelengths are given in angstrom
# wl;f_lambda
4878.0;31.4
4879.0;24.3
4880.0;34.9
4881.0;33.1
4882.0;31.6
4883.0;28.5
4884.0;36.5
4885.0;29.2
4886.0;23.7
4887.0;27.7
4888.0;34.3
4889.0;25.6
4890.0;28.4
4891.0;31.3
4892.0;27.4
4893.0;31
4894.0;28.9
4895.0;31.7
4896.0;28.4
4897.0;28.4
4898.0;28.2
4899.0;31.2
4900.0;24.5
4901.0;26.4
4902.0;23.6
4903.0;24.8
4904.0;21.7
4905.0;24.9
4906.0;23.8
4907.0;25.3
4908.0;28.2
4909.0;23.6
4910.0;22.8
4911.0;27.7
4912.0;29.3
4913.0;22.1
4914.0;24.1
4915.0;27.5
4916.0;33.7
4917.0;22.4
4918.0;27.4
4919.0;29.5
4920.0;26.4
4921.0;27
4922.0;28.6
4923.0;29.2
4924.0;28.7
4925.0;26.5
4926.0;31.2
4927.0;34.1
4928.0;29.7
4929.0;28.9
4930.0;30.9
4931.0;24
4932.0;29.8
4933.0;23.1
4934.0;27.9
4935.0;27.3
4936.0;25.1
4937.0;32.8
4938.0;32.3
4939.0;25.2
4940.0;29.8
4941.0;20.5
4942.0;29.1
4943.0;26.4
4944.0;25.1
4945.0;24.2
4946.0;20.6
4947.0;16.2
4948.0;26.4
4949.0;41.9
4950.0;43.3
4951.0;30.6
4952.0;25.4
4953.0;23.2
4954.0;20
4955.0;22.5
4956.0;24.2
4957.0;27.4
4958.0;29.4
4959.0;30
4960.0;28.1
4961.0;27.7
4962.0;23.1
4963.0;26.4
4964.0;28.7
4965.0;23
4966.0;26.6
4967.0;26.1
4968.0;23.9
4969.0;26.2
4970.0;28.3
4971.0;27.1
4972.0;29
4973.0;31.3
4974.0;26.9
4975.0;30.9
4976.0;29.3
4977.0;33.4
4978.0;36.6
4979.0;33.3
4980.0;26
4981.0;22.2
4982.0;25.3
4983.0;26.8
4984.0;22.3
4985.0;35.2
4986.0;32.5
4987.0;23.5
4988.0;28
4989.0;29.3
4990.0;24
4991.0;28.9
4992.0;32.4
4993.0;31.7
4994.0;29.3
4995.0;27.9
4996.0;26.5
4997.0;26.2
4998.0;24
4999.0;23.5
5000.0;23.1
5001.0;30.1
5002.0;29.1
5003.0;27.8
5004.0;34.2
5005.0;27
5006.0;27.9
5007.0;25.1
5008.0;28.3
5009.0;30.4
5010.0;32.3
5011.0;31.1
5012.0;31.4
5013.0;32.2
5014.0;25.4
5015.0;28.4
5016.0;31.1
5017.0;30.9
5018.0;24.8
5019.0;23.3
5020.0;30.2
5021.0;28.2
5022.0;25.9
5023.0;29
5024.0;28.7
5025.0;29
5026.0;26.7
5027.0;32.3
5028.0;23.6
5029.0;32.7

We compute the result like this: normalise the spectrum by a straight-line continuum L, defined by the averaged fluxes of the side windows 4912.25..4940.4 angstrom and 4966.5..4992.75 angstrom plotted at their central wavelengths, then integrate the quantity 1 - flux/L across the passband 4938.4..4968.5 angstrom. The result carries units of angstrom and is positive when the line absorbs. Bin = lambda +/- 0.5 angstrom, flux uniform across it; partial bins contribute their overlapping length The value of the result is 1.84 angstrom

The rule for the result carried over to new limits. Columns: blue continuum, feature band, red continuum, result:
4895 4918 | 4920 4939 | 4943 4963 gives -1.5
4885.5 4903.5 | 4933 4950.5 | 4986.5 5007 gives 0.1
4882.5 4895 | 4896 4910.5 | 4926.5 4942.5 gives 1.7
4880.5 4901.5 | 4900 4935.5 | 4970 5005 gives 2.7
